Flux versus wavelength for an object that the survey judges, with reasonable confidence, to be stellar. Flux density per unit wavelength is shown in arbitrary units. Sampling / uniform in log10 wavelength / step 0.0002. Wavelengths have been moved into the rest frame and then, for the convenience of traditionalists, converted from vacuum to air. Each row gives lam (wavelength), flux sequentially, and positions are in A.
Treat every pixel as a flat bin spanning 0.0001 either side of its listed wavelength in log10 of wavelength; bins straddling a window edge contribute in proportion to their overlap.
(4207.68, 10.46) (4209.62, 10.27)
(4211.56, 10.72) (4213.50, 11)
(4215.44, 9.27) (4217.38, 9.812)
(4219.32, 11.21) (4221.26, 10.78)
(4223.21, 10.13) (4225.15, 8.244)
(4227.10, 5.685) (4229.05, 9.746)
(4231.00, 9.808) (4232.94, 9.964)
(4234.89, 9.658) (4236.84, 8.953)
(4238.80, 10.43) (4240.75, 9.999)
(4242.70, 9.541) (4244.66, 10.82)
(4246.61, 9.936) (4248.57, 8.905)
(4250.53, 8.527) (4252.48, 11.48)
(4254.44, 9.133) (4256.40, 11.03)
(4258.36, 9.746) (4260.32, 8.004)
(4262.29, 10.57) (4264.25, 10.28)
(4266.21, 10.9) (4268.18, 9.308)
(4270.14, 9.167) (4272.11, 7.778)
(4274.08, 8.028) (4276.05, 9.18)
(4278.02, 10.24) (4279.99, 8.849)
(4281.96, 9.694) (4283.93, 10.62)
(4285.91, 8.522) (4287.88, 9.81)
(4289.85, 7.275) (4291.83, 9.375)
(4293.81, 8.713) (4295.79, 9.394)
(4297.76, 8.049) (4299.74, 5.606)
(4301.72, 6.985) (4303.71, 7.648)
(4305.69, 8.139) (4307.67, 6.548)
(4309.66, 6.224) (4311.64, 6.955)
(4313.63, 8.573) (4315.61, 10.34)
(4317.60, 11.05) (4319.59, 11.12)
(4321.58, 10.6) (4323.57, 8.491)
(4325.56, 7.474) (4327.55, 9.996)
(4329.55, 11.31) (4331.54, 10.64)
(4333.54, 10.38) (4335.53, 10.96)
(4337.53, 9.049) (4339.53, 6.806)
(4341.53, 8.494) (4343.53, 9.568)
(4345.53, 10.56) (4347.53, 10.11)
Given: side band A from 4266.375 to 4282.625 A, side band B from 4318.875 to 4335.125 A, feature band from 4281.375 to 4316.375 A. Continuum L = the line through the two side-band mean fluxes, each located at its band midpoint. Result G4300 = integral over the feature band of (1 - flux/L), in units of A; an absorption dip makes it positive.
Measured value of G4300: 4.8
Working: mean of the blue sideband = 9.11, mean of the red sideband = 10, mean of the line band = 8.22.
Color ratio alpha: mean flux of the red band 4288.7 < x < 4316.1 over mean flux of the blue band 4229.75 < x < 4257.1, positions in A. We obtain 0.79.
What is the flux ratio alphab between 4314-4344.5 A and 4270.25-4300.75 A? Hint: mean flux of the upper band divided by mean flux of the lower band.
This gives 1.11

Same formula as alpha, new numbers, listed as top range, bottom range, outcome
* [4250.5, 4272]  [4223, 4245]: 1.05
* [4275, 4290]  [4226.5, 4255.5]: 0.98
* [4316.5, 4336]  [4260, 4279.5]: 1.09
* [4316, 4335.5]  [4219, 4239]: 1.08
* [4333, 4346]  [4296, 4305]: 1.27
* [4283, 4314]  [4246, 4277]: 0.84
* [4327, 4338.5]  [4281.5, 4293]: 1.13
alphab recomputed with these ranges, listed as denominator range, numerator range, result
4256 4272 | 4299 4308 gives 0.73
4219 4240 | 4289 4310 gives 0.81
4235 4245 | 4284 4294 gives 0.90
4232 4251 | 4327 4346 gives 1.00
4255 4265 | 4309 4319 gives 0.89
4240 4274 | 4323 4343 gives 0.97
